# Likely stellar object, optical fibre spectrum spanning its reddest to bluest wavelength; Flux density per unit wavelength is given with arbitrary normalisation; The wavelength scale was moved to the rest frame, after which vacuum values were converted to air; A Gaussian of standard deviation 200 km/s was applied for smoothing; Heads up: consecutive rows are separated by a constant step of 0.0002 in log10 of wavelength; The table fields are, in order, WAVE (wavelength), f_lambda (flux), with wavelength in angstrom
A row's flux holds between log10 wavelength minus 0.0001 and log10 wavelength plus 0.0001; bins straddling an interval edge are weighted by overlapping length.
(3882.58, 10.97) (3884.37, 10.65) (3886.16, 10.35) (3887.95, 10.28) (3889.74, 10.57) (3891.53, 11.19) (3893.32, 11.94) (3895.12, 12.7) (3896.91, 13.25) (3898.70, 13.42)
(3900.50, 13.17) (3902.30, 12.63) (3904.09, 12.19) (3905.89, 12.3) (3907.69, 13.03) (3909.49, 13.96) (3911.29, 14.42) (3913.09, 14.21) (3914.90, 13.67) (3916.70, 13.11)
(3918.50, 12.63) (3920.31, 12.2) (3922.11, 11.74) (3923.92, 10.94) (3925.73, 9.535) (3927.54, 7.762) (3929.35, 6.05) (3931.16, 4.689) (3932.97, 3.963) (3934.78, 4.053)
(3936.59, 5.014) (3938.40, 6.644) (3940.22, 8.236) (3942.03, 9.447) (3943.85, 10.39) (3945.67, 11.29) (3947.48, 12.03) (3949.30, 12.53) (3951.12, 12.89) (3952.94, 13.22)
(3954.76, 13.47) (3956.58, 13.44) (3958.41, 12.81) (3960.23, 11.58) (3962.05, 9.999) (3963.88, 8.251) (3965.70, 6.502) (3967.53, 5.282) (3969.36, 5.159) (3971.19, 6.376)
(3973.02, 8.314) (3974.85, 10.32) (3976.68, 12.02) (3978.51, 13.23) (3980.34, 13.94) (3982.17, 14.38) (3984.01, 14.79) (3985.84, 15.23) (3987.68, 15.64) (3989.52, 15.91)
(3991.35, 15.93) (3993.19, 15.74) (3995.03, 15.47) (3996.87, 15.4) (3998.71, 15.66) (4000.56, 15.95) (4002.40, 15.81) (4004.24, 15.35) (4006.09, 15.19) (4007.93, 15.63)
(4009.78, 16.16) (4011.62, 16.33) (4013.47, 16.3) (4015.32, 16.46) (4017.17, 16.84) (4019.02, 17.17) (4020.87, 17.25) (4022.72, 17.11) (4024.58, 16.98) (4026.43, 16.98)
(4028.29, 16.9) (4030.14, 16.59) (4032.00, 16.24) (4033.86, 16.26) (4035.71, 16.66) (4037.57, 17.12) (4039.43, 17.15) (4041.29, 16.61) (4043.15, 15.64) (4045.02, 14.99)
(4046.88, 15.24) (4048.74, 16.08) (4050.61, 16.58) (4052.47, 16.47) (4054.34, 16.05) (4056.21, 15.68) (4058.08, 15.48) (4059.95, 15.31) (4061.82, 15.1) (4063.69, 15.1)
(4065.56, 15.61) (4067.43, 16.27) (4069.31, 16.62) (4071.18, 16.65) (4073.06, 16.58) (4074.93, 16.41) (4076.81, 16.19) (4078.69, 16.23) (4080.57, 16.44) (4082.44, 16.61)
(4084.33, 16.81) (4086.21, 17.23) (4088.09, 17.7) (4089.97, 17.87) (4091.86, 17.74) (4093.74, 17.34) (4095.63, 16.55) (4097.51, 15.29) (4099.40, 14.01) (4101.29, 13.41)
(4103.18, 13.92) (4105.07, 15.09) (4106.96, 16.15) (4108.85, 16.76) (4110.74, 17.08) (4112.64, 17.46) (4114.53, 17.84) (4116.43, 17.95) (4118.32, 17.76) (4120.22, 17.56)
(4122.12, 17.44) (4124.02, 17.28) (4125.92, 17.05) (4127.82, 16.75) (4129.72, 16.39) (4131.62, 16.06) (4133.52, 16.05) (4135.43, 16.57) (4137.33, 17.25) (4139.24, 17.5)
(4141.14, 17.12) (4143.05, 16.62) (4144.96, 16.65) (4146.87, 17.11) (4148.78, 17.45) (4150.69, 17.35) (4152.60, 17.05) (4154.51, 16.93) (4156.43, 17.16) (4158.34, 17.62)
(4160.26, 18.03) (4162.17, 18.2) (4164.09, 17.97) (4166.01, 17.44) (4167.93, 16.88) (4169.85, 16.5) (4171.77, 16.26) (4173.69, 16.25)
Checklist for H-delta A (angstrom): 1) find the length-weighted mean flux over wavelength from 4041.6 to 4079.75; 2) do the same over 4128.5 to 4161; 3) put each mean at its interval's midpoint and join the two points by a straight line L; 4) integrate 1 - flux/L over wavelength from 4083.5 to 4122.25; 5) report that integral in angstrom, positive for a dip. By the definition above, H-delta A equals -0.33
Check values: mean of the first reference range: 15.9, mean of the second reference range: 17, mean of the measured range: 16.6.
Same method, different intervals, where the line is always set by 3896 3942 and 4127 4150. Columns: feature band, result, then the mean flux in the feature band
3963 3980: 4.9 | 8.58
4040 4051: -1.4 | 15.9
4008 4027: -4.8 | 16.7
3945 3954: -0.9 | 12.4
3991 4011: -4.4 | 15.7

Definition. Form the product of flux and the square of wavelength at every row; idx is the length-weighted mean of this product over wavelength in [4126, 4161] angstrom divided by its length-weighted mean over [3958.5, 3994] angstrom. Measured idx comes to 1.6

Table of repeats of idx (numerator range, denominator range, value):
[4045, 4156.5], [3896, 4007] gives 1.52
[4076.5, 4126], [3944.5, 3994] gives 1.50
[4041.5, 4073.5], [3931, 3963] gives 1.69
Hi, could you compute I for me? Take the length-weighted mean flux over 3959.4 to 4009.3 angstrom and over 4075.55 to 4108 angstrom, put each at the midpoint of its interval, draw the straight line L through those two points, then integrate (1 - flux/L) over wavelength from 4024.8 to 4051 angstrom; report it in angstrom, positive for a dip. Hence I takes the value -3.51 angstrom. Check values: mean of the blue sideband 12.7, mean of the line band 16.4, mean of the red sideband 16.2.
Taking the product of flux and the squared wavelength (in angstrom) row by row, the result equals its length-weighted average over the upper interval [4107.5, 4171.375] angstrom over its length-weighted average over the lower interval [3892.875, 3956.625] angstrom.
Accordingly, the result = 1.7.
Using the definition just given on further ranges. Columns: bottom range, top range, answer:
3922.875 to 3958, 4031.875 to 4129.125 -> 1.89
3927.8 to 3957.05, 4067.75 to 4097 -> 1.98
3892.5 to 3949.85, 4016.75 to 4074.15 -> 1.62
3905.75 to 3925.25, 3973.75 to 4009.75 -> 1.20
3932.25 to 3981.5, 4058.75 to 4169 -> 1.86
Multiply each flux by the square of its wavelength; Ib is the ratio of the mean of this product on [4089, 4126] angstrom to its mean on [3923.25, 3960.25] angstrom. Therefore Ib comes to 1.9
